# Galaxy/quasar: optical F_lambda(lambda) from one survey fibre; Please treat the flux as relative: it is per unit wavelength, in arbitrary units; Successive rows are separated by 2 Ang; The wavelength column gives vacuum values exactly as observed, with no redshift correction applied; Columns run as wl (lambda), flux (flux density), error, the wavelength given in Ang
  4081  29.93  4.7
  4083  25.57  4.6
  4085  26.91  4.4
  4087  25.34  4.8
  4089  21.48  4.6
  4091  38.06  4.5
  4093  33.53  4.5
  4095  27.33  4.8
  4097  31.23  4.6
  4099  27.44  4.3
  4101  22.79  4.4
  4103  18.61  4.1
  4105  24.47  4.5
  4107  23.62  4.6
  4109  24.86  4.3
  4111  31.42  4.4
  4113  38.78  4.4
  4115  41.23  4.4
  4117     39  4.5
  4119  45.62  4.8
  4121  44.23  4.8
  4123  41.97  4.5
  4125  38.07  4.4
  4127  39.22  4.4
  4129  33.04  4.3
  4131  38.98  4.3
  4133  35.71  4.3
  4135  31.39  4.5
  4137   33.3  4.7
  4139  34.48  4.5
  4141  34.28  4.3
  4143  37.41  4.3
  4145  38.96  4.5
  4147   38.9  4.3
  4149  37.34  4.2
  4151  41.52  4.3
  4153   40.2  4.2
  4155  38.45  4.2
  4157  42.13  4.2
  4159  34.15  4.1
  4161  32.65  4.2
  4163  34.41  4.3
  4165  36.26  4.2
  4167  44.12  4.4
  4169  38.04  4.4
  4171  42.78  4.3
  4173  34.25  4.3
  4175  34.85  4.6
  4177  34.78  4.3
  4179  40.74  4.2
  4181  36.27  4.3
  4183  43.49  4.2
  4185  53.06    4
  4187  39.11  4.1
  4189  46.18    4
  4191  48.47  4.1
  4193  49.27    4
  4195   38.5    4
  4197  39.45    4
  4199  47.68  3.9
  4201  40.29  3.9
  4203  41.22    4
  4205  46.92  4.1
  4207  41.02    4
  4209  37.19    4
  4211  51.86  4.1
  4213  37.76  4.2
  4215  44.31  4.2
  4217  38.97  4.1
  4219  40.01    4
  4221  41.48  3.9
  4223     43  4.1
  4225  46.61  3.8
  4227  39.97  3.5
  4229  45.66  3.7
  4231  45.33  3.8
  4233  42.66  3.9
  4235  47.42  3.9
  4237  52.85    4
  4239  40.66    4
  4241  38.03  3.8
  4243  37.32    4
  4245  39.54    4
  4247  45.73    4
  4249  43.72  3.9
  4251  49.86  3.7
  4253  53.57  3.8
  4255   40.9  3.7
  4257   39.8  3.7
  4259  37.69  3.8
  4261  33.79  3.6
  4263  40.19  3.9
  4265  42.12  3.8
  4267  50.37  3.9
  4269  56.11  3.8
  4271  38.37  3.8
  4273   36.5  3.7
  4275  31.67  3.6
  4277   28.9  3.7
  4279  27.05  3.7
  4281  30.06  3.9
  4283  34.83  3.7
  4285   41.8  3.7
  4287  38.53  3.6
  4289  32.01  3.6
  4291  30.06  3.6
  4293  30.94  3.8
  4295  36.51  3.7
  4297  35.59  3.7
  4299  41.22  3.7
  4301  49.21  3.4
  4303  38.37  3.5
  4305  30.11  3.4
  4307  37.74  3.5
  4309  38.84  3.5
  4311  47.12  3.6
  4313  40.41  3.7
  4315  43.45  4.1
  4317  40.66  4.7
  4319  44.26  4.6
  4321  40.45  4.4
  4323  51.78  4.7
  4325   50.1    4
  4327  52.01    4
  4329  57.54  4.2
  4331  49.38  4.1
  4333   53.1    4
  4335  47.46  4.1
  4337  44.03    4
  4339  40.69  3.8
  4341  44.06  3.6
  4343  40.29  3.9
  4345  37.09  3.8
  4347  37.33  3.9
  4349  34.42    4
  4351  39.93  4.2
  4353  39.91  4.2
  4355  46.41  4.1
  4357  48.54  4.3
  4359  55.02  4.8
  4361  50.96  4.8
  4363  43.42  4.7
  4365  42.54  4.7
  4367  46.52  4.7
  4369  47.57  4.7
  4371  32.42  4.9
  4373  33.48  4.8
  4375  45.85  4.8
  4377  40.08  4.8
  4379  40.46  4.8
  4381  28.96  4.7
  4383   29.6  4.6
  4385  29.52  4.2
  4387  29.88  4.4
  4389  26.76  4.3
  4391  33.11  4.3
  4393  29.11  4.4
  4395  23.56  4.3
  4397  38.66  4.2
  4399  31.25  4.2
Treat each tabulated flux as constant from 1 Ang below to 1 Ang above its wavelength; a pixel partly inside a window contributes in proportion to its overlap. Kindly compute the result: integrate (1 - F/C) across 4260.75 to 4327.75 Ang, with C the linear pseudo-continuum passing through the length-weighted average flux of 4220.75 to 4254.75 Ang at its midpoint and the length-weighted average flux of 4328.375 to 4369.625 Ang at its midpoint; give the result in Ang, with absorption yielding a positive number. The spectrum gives 7.8 Ang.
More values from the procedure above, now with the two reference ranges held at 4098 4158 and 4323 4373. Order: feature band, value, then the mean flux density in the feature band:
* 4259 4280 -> 1.51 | 38.5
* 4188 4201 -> -2.18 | 44.6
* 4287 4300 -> 2.39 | 34.7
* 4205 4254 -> -4.77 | 43.6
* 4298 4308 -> 0.84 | 39.3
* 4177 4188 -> -1.22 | 41.8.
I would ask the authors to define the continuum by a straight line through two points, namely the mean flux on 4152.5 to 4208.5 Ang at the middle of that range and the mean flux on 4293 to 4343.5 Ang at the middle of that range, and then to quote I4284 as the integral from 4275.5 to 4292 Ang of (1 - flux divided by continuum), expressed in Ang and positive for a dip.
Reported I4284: 3.8 Ang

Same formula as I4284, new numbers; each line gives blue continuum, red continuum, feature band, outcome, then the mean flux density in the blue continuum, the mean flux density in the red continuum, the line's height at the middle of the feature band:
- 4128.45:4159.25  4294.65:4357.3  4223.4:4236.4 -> -1.6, 37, 43.1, 39.9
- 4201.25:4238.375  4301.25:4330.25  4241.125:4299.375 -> 6.6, 43.5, 44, 43.7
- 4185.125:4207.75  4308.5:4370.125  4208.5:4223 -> 0.7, 43.9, 45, 44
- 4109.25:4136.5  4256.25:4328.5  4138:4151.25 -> 0.3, 37.9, 39.5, 38.1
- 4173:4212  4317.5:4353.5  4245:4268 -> 0.1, 42.4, 44.7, 43.4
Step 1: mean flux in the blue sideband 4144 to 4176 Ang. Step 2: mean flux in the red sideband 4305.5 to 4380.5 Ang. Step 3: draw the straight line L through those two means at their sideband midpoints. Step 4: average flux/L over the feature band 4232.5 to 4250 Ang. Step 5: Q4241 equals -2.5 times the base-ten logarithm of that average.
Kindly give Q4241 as -0.066 mag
